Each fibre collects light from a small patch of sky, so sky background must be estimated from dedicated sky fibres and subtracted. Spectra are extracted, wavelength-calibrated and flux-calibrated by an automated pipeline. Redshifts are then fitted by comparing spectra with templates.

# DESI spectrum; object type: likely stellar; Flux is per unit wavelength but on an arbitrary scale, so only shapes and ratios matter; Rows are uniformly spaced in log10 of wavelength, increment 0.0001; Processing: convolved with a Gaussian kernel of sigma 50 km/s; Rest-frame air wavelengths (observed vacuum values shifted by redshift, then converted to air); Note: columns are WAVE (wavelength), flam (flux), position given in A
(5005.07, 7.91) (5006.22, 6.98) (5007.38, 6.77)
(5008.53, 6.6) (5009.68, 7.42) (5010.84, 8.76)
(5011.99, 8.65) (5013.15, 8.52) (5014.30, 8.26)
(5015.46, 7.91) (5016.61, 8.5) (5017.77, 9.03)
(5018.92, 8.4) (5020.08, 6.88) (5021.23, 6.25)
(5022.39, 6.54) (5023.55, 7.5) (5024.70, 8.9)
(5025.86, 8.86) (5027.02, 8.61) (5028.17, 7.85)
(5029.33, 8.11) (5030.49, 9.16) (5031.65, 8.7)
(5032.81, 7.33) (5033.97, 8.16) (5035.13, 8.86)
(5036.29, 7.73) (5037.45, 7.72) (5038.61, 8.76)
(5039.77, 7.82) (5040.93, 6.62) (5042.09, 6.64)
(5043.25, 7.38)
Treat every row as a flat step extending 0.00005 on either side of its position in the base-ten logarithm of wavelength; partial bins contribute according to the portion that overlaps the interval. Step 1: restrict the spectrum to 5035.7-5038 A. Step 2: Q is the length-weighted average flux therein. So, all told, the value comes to 7.73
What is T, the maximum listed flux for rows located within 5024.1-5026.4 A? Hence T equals 8.9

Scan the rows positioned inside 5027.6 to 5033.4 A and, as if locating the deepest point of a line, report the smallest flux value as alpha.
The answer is 7.33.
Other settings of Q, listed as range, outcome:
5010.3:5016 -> 8.42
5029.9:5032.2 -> 8.92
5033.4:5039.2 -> 8.24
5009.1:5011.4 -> 8.07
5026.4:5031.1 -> 8.44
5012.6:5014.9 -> 8.38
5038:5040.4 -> 8.25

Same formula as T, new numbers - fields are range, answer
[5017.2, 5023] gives 9.03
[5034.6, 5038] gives 8.86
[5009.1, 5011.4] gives 8.76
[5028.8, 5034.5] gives 9.16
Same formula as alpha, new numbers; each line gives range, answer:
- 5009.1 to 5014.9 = 7.42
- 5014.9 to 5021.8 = 6.25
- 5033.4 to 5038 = 7.72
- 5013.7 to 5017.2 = 7.91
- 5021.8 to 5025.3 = 6.54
